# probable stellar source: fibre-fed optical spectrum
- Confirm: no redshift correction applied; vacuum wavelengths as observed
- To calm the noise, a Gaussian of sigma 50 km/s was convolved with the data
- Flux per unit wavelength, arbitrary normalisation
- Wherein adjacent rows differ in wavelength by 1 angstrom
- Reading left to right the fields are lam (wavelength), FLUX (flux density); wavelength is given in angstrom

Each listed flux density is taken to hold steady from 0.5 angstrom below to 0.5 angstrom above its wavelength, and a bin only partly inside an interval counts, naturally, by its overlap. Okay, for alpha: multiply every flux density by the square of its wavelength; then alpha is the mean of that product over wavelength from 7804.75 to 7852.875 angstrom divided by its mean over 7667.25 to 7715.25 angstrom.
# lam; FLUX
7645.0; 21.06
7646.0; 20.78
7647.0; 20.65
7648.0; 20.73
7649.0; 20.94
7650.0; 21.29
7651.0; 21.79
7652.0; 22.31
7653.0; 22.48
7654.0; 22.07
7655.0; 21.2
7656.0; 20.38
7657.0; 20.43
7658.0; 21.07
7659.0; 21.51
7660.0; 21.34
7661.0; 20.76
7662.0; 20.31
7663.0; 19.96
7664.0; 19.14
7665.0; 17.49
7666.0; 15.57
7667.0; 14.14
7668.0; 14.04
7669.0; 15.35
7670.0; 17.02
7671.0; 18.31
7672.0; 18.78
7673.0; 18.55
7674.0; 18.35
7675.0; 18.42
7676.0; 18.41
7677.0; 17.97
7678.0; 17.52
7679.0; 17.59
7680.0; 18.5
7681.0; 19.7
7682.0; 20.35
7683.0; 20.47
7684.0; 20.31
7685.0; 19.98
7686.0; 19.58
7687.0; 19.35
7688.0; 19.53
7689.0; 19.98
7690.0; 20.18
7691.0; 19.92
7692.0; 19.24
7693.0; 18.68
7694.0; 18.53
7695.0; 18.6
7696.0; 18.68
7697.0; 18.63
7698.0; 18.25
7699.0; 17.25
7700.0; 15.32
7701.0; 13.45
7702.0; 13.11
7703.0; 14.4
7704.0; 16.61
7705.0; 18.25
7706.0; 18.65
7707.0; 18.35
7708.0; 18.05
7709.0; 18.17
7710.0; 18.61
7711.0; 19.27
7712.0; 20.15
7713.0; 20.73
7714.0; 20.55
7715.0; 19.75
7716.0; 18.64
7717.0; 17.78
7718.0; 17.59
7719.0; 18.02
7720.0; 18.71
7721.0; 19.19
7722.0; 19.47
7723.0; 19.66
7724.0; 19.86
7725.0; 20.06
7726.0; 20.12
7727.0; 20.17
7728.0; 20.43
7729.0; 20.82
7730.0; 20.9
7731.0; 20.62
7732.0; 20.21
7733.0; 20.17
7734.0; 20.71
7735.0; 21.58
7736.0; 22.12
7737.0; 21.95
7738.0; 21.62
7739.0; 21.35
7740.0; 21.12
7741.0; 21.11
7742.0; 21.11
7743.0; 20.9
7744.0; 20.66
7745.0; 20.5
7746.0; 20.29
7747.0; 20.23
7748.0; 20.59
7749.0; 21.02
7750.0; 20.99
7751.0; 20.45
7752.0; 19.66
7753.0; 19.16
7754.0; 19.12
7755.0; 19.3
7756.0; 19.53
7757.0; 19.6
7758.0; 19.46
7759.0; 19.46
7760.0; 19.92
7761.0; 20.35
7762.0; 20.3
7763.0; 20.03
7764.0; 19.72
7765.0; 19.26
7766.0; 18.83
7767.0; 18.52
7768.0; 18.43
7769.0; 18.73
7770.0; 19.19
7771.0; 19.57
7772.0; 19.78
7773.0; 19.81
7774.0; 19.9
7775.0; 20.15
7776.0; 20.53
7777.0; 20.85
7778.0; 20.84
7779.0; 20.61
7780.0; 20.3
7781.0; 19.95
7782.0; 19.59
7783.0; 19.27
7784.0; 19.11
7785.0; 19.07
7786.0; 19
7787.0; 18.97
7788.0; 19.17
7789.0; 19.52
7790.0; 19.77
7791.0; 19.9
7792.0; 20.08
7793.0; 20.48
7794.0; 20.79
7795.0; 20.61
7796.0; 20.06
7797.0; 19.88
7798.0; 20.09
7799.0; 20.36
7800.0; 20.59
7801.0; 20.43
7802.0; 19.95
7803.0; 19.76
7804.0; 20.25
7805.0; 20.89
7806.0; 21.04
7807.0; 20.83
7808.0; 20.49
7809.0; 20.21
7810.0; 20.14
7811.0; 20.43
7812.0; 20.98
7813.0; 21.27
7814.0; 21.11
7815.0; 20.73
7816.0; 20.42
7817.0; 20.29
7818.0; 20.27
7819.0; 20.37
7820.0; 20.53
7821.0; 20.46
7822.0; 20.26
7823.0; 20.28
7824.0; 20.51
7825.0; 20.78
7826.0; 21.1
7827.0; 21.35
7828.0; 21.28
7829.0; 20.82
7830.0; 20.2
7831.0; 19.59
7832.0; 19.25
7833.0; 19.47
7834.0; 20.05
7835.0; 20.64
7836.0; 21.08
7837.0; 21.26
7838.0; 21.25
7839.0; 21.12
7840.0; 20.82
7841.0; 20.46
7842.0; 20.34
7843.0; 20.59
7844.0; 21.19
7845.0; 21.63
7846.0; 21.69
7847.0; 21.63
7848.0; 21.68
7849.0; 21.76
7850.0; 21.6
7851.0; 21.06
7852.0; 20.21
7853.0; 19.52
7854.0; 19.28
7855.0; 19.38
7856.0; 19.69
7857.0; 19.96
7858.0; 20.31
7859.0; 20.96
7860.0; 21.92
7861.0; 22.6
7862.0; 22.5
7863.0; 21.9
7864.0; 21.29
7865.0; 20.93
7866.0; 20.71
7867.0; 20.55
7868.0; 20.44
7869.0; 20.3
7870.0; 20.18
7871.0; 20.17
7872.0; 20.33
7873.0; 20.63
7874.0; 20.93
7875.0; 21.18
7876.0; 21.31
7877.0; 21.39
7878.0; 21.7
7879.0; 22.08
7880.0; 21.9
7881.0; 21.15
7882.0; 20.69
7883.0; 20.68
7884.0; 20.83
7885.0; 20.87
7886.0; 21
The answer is 1.17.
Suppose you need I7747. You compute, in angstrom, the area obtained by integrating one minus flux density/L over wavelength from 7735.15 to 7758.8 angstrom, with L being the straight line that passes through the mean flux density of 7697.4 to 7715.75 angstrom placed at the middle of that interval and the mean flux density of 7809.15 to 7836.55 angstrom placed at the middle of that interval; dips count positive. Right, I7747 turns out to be -2.3 angstrom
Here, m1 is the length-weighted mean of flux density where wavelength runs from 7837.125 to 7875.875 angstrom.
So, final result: 20.9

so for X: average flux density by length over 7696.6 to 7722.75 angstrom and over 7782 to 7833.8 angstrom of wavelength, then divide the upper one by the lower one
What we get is 1.1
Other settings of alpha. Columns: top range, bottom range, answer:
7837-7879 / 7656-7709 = 1.19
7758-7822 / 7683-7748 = 1.05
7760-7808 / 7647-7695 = 1.06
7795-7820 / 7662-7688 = 1.16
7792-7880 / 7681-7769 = 1.10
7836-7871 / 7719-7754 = 1.05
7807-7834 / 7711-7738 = 1.05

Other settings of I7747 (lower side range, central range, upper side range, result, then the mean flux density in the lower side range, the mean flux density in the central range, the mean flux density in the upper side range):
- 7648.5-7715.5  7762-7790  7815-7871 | 0.5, 18.9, 19.6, 20.7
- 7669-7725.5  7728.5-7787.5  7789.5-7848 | -1.8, 18.5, 20.1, 20.6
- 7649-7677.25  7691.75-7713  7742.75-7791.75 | 1.9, 19.3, 17.7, 19.8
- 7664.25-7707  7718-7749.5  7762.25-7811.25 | -2.6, 17.9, 20.4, 19.9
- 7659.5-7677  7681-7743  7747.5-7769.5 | -1.6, 18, 19.3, 19.7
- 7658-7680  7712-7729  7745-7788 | -0.4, 18.2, 19.5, 19.8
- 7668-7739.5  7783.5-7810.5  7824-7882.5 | 0.1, 18.9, 20.1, 20.9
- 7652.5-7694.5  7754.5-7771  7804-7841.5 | 0.5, 19.1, 19.4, 20.6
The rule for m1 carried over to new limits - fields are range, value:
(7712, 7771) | 20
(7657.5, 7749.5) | 19.1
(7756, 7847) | 20.2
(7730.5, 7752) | 20.9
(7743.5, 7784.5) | 19.8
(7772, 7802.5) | 20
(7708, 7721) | 19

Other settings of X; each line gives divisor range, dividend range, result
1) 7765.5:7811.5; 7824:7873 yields 1.04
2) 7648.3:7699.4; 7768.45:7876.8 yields 1.06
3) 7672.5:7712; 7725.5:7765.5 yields 1.11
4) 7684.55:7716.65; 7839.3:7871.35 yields 1.13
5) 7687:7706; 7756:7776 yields 1.10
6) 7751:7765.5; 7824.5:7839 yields 1.05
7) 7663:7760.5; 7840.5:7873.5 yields 1.09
